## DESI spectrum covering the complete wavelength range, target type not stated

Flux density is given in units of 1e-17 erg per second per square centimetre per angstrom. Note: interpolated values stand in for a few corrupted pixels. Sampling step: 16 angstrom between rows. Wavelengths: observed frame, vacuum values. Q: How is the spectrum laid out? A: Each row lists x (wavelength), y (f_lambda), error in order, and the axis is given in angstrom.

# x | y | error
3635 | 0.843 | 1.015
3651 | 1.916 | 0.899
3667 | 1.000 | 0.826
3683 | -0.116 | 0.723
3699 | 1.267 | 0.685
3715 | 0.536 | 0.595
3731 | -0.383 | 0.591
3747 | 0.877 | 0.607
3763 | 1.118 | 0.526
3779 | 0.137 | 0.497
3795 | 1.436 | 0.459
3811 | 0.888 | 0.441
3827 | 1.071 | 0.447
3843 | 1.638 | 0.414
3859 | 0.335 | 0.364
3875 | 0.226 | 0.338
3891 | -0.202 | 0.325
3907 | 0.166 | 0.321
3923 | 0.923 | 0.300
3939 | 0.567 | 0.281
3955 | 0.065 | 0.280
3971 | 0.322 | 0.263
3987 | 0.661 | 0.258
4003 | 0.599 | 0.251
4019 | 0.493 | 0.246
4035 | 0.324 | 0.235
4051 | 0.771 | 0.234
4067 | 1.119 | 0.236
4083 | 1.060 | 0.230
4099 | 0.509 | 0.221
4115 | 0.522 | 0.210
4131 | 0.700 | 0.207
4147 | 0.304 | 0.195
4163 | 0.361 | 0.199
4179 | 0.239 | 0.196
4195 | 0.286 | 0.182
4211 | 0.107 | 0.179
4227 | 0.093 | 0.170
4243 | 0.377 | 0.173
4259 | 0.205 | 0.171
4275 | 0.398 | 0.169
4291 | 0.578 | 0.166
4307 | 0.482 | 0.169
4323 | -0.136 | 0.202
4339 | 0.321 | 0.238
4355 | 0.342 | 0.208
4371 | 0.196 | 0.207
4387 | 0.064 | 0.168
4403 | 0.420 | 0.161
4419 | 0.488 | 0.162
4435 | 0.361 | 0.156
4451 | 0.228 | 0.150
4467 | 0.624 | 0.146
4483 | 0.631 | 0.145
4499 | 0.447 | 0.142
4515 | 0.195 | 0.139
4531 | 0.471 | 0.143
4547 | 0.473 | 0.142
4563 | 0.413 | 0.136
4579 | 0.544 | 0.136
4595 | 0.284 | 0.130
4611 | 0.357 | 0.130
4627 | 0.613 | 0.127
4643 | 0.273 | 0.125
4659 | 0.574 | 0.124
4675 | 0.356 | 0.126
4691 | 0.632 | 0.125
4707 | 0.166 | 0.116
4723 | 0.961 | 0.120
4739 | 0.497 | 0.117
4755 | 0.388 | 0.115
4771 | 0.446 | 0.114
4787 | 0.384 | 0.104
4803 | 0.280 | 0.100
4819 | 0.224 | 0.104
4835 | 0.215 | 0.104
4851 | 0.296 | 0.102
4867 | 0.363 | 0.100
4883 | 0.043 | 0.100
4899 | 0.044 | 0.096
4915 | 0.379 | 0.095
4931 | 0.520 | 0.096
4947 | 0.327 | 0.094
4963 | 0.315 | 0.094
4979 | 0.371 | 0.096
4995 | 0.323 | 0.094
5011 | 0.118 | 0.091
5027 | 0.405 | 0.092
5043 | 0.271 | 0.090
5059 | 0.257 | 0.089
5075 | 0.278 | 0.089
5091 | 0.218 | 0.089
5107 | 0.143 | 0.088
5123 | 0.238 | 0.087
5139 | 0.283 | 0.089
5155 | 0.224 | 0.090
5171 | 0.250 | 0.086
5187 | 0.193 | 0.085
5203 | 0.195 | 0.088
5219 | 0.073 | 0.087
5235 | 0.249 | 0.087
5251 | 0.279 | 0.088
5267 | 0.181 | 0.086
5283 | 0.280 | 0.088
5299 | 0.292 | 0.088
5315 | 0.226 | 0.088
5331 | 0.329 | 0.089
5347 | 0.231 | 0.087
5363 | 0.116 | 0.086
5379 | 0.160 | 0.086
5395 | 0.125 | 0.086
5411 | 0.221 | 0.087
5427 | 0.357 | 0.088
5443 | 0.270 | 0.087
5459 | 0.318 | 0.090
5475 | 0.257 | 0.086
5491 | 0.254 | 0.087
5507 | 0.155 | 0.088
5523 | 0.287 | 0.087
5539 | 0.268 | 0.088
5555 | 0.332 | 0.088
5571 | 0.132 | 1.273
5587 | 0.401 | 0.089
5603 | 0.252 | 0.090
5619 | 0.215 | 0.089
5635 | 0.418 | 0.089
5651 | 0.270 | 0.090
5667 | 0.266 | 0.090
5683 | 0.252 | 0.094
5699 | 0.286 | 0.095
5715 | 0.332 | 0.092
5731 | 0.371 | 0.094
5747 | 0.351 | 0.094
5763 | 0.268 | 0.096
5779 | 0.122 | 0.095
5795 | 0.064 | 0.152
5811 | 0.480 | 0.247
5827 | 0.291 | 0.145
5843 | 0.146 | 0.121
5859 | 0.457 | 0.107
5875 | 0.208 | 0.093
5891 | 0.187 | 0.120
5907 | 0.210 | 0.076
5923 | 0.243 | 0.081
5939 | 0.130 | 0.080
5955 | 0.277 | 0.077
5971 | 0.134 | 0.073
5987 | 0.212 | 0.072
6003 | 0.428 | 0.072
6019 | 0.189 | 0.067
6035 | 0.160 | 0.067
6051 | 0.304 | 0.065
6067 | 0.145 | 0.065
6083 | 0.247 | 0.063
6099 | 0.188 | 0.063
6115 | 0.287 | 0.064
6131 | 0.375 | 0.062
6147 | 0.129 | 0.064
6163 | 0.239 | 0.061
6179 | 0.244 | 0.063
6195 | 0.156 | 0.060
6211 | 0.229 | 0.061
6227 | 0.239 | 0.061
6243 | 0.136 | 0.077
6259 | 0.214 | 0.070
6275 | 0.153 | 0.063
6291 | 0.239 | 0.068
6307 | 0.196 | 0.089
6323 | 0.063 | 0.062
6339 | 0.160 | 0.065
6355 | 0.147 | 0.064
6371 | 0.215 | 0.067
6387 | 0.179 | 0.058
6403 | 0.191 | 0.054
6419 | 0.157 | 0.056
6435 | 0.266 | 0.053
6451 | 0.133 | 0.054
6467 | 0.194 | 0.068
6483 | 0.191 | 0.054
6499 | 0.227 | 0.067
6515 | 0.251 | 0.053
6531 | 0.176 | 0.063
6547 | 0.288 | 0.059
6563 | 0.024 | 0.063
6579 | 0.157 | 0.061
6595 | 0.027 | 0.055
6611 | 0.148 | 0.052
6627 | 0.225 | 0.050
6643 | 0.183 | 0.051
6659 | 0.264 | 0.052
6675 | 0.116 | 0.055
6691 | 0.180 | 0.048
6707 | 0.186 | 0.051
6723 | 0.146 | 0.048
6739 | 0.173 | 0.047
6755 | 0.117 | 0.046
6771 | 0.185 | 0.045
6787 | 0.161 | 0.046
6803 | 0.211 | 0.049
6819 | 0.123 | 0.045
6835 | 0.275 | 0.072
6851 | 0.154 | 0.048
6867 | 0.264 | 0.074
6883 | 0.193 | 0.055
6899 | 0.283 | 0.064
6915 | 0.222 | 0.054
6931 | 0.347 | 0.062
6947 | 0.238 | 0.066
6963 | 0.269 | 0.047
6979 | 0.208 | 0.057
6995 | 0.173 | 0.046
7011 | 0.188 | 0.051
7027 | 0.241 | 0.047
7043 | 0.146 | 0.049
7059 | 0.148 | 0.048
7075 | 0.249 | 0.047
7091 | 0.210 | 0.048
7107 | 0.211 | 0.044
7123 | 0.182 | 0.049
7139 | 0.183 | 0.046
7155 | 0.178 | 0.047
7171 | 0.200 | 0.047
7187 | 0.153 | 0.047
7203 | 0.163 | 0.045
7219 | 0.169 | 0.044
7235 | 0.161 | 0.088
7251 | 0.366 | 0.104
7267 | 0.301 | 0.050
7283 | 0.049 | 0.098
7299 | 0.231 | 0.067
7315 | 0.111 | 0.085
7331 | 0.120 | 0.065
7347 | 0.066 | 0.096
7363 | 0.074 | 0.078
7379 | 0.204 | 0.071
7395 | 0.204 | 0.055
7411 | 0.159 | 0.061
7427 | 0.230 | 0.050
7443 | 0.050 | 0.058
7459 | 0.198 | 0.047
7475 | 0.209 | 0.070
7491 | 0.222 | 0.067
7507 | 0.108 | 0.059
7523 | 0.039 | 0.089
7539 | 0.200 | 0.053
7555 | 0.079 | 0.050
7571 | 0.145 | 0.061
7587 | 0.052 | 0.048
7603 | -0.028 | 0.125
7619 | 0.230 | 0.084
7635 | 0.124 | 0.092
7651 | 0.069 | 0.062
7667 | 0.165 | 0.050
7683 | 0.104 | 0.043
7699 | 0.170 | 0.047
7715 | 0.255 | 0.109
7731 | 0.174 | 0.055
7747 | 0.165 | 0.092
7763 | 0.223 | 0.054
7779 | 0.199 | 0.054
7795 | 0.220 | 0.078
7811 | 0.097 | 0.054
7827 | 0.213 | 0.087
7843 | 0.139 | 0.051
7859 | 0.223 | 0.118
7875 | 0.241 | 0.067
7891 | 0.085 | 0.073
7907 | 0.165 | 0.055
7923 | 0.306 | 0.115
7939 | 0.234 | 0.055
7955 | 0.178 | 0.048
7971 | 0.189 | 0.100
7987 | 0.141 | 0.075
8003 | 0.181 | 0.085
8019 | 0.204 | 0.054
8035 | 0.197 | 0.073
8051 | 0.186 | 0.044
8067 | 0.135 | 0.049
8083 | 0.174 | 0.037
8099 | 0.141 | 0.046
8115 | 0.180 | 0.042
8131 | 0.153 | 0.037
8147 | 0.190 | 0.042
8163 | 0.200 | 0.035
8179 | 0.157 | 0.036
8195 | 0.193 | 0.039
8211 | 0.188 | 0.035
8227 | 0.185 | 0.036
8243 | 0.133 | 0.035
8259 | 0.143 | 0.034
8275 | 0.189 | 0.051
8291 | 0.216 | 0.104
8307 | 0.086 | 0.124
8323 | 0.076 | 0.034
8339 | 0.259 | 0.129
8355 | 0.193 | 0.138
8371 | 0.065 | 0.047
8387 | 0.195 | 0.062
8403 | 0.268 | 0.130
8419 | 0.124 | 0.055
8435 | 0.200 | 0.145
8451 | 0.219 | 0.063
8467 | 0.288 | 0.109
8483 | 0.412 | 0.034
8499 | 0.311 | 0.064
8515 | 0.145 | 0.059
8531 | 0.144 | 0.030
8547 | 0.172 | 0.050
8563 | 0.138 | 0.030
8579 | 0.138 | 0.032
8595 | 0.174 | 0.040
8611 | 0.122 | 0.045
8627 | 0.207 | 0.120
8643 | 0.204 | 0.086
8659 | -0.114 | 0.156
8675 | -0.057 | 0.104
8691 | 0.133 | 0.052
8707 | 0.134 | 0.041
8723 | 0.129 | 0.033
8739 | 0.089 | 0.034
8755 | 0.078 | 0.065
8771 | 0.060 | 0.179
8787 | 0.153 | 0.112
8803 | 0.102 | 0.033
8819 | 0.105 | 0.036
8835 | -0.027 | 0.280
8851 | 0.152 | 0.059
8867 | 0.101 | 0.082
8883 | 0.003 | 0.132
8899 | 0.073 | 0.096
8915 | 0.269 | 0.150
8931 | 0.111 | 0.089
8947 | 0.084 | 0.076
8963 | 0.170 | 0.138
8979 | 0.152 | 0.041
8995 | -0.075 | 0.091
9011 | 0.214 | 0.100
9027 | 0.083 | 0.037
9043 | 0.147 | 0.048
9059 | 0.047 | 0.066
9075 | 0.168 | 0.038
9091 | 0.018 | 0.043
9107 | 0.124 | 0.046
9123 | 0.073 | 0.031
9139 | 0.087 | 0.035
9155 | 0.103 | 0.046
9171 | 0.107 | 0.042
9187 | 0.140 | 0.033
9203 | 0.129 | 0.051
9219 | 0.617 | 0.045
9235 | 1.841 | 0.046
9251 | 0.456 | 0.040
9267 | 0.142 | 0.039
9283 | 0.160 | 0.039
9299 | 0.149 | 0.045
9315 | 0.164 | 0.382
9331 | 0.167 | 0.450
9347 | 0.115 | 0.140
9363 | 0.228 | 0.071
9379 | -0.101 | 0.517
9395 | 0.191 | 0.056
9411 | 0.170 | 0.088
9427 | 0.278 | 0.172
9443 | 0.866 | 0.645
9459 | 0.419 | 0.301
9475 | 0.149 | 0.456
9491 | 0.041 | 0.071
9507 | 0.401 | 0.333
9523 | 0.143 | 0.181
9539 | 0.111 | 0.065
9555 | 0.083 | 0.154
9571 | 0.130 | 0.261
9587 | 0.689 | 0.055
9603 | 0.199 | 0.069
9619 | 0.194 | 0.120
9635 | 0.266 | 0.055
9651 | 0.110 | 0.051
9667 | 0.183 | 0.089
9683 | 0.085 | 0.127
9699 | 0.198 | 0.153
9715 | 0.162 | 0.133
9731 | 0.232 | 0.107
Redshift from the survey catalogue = 1.48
